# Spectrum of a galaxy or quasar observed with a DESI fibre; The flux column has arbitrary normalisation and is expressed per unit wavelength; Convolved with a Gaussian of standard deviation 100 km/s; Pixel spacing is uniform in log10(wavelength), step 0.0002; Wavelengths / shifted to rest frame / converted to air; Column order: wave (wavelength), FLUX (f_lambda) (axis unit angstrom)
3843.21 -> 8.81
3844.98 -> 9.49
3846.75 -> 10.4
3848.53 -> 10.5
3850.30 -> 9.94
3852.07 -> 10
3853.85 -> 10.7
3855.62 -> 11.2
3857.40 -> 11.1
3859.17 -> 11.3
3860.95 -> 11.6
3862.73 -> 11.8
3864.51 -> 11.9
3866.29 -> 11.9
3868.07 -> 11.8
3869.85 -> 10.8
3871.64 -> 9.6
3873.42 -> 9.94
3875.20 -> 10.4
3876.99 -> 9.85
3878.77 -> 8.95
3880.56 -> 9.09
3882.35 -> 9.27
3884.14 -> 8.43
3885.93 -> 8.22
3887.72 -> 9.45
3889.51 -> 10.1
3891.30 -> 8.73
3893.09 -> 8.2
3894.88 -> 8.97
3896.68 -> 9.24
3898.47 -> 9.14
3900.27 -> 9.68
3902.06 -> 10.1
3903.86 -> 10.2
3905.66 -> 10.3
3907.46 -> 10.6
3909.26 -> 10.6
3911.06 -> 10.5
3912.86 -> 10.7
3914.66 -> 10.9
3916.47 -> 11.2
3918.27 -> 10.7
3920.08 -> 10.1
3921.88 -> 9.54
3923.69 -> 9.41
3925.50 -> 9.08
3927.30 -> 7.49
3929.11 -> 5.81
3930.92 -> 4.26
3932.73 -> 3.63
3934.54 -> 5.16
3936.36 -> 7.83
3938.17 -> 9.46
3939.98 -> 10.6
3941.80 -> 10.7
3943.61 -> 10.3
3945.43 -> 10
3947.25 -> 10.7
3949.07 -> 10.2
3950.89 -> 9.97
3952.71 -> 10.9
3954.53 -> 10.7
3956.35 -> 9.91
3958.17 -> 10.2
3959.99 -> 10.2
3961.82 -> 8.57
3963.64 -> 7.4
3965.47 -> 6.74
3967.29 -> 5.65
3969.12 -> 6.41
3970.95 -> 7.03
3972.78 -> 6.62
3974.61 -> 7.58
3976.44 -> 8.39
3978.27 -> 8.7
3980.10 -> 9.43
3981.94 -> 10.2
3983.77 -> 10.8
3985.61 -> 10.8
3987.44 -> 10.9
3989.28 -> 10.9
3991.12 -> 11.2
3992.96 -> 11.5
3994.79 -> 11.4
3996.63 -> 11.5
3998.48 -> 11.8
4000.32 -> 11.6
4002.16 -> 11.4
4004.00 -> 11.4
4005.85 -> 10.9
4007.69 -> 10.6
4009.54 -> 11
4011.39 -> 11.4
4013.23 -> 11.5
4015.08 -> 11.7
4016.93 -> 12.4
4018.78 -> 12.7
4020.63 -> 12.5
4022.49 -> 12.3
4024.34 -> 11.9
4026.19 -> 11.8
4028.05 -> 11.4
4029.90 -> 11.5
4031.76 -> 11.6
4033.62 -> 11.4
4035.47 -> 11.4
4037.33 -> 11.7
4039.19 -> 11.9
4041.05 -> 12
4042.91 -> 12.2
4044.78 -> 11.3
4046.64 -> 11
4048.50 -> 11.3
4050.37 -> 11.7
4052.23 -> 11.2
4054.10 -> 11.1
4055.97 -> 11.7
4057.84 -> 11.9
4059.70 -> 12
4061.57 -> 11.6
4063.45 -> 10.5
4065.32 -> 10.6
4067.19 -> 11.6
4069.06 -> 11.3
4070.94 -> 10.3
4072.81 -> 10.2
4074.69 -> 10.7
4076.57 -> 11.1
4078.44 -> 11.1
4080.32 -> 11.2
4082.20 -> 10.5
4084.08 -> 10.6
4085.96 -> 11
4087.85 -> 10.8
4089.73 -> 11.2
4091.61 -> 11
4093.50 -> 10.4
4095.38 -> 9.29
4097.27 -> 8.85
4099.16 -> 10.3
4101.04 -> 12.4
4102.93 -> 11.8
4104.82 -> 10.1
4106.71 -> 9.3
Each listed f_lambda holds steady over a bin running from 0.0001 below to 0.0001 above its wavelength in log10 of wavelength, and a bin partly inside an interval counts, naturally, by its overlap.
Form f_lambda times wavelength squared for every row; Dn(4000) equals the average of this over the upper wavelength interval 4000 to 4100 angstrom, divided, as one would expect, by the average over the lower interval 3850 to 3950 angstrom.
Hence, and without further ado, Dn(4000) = 1.26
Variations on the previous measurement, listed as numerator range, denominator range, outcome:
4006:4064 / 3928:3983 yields 1.43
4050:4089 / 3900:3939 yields 1.33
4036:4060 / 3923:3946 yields 1.55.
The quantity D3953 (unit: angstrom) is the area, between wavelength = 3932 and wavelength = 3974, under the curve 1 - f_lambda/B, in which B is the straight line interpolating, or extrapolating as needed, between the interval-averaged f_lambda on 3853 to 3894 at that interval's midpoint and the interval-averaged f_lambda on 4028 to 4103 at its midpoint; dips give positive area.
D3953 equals 7.6 angstrom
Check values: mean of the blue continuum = 10.2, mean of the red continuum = 11.1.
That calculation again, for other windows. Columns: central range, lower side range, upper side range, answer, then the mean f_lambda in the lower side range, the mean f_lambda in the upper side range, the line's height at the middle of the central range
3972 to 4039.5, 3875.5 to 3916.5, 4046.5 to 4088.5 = -2.8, 9.65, 11.1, 10.6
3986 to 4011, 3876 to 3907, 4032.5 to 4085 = -1.6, 9.31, 11.3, 10.6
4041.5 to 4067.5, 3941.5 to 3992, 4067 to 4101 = -2.8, 9.31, 10.7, 10.3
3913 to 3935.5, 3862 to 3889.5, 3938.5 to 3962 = 4.4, 10.1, 10.3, 10.2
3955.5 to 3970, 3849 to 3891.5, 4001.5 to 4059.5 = 3.8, 10.3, 11.6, 11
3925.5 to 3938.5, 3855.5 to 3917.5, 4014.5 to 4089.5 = 5.2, 10.2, 11.4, 10.5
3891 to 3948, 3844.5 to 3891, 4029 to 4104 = 7.2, 10.3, 11.1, 10.5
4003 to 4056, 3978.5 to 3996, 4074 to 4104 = -4.2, 10.7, 10.8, 10.7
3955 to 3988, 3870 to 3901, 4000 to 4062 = 6.3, 9.28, 11.6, 10.7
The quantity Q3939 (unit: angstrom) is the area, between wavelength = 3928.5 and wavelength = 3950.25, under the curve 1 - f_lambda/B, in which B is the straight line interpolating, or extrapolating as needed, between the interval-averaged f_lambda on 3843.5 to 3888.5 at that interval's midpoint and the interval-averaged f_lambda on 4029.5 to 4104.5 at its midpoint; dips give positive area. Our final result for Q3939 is 4.75 angstrom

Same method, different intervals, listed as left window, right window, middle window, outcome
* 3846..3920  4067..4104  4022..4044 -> -2.3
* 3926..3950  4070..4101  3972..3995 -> -2.3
